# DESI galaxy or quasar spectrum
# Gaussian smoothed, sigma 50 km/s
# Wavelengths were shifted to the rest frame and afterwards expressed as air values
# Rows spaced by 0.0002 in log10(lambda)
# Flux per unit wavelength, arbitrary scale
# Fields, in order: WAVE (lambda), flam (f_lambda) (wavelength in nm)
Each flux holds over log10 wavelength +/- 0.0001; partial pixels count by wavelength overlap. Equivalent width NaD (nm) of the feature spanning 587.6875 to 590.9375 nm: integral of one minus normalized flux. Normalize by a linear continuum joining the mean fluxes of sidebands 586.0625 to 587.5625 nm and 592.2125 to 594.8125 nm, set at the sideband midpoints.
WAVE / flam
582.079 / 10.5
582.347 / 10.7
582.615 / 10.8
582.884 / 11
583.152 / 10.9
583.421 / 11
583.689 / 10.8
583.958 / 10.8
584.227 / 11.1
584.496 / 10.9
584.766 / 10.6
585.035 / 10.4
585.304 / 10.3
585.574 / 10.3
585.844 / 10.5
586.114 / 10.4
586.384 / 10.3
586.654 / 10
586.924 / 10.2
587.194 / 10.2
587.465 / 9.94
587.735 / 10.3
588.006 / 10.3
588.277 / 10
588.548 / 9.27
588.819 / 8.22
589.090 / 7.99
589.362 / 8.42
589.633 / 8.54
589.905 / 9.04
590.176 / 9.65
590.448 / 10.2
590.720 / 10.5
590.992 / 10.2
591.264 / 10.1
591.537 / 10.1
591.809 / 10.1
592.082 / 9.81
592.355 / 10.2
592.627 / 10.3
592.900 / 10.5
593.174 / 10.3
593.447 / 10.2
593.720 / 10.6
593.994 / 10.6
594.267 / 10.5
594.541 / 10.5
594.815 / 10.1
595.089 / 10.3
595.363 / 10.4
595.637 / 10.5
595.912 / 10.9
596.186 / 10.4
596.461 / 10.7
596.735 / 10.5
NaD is 0.28 nm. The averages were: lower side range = 10.2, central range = 9.36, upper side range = 10.4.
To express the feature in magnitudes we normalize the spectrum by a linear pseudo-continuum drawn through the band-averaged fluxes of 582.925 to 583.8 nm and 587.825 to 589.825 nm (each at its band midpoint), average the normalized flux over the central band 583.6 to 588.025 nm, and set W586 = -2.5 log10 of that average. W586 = -0.04 mag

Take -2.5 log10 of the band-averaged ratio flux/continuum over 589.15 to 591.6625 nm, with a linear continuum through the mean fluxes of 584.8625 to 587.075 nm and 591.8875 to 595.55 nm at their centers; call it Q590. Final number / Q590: 0.08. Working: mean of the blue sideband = 10.3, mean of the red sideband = 10.3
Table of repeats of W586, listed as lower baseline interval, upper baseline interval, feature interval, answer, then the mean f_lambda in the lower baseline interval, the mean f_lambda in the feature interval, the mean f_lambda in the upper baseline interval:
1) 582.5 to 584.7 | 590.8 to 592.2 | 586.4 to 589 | 0.07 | 10.9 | 9.82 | 10.1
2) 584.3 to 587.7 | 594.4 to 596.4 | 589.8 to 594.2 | 0.03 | 10.3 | 10.2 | 10.4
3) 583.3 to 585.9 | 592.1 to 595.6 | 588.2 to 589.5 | 0.20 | 10.7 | 8.73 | 10.4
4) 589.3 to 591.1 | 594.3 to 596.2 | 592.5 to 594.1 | -0.03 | 9.55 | 10.4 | 10.4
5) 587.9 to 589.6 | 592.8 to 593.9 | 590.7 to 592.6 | -0.03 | 8.98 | 10.1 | 10.4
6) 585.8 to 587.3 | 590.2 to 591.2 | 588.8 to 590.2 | 0.19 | 10.3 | 8.6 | 10.2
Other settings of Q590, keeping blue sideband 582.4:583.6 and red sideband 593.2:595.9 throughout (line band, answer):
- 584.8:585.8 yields 0.04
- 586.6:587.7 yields 0.06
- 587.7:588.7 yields 0.08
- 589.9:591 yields 0.06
